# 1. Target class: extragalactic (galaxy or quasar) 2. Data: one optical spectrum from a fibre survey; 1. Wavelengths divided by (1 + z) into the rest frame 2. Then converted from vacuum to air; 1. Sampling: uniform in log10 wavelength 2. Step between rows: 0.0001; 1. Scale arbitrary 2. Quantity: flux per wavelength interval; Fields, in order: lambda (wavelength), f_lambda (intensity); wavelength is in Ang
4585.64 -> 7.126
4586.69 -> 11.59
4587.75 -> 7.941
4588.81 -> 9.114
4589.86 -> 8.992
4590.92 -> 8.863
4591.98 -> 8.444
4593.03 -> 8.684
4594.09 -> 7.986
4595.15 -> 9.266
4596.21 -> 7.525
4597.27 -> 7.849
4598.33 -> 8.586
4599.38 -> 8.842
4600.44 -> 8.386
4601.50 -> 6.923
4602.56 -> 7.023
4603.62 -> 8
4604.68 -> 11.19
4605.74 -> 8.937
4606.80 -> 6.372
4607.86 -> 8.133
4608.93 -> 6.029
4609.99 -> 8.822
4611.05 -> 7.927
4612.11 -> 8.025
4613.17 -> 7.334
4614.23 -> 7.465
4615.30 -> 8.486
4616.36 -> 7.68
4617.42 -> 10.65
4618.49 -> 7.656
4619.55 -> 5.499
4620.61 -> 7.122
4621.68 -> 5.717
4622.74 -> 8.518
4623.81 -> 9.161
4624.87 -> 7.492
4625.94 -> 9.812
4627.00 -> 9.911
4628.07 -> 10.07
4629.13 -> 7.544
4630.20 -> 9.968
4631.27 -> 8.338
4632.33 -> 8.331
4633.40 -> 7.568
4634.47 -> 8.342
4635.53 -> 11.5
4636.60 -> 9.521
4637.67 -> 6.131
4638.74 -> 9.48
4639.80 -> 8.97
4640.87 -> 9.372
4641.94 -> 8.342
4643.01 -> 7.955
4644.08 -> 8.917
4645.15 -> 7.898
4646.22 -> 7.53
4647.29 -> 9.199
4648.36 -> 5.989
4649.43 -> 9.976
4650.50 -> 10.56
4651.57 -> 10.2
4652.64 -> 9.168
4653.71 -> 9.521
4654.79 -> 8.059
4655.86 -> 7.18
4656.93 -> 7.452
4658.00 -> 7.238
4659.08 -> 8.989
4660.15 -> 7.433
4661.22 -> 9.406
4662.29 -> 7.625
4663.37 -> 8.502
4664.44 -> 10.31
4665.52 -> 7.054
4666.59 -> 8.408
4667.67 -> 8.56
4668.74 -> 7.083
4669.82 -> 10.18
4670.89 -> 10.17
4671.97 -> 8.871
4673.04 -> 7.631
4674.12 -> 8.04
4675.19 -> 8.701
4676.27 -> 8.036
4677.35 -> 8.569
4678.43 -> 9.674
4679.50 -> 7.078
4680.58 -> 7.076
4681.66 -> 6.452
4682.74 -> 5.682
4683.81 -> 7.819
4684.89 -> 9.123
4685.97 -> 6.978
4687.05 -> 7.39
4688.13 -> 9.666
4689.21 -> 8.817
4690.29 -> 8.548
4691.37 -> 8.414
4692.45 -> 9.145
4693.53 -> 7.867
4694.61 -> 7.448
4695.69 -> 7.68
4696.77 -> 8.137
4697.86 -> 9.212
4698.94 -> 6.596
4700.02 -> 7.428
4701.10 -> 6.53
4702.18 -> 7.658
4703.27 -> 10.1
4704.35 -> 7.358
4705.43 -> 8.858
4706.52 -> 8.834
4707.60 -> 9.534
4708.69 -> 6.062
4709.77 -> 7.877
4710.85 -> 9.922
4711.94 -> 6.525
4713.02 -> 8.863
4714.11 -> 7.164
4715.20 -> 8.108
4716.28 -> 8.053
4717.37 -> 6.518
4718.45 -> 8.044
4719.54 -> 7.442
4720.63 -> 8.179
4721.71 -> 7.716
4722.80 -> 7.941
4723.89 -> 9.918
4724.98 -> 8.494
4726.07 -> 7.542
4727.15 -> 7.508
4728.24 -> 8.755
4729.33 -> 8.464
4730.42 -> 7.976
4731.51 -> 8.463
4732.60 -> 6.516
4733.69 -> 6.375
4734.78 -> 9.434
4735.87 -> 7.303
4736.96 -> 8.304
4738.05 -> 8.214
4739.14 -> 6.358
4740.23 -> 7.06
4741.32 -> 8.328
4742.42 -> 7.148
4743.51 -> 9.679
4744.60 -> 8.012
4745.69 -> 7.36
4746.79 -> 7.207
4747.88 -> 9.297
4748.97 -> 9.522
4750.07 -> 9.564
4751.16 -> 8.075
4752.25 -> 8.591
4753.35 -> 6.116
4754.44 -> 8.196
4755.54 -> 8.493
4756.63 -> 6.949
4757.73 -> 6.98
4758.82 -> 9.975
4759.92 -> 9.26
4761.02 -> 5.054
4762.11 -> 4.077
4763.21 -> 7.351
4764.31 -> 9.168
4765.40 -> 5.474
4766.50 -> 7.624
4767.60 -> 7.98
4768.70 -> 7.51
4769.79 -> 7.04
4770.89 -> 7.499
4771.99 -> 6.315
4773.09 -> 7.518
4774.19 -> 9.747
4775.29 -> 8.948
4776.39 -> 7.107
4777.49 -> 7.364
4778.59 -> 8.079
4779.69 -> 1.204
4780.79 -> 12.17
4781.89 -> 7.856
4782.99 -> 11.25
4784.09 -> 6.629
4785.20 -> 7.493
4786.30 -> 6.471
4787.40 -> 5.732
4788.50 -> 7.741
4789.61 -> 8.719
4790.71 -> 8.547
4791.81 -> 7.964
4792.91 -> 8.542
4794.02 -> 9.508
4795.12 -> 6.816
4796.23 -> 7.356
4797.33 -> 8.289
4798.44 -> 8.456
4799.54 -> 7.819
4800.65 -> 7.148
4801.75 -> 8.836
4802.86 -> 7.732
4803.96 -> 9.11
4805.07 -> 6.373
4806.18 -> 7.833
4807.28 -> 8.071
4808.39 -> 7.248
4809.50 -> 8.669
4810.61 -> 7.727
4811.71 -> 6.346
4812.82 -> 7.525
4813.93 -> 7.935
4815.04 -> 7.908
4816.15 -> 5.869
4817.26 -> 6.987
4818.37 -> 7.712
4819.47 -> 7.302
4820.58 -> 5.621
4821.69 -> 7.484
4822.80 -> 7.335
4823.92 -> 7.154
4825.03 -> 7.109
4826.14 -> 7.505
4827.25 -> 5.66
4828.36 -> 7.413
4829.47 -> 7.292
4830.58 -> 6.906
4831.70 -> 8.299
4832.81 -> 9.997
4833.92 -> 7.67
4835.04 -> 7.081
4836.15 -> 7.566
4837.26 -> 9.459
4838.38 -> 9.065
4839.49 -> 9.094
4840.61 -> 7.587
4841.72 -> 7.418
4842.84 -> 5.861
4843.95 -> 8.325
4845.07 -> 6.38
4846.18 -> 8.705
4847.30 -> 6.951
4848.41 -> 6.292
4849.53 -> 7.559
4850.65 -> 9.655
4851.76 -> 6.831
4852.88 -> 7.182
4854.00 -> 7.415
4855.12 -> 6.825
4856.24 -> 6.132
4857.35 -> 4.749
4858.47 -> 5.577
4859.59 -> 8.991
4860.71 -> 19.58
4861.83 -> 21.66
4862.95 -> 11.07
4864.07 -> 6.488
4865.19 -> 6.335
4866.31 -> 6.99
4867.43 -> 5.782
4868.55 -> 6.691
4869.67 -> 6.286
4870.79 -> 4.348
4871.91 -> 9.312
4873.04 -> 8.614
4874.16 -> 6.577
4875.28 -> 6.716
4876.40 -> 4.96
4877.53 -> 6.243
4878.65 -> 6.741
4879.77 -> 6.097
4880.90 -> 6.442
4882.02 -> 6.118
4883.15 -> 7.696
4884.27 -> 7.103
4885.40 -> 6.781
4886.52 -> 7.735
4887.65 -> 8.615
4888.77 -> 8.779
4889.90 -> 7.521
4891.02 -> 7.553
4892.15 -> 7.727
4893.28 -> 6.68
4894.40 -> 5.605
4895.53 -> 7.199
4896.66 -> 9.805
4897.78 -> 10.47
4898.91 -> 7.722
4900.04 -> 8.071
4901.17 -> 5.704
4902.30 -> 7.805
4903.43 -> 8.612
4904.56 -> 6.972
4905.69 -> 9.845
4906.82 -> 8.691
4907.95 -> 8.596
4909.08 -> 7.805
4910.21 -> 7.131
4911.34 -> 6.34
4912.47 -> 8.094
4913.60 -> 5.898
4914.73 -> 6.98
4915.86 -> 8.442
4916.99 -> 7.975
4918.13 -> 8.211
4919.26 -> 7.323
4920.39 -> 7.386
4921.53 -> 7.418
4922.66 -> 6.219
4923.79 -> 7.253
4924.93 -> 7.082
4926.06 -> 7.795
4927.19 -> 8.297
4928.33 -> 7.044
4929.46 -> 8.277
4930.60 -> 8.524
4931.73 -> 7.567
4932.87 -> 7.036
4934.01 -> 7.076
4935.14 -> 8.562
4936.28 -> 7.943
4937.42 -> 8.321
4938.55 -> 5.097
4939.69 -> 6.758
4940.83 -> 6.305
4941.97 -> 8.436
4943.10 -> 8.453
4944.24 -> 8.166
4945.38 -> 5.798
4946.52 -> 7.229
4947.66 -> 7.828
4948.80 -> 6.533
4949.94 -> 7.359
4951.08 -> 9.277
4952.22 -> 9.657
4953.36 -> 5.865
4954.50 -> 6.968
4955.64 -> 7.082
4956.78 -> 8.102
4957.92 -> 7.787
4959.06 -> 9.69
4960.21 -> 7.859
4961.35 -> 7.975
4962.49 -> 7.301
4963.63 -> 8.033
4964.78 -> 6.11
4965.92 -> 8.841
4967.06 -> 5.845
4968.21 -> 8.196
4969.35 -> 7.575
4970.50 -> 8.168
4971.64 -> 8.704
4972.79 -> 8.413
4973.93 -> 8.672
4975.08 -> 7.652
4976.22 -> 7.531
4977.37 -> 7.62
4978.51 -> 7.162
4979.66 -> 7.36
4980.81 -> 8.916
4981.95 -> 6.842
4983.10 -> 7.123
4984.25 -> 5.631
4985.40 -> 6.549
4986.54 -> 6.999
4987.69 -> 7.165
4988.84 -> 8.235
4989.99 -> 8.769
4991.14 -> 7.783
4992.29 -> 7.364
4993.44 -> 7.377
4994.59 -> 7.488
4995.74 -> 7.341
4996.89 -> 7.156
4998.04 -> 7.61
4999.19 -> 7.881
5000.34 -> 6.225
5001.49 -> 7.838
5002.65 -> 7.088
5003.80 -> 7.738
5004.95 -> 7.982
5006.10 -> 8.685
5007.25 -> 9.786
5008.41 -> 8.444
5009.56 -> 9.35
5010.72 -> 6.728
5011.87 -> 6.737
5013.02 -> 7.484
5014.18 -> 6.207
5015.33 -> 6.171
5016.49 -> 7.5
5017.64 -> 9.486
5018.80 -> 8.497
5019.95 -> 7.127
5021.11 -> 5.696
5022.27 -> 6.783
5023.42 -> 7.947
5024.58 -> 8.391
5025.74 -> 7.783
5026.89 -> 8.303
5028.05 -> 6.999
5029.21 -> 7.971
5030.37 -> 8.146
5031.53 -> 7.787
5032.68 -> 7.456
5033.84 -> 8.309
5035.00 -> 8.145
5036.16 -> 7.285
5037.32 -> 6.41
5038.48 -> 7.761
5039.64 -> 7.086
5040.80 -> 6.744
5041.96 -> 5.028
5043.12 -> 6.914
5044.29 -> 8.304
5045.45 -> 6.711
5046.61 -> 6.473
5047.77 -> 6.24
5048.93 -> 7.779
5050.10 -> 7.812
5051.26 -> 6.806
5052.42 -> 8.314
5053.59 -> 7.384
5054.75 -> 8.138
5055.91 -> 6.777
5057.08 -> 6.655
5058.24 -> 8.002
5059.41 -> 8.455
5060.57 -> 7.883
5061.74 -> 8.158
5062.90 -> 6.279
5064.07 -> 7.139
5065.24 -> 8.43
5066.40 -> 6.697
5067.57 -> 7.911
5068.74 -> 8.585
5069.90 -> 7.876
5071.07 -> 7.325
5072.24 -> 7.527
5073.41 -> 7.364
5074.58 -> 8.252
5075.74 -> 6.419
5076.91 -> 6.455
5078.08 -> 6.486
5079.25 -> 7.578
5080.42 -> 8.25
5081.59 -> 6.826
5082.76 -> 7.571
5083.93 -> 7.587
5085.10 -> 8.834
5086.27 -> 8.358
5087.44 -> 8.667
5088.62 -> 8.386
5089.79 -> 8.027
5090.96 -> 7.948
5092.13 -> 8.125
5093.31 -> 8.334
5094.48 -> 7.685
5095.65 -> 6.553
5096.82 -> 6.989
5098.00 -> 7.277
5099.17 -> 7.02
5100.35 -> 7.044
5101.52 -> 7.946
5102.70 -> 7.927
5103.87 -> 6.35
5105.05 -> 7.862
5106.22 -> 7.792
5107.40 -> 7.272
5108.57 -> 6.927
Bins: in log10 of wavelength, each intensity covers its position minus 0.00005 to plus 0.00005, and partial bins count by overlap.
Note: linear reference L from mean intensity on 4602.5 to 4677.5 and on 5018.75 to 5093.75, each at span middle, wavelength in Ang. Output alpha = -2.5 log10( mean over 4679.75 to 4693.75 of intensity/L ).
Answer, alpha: 0.05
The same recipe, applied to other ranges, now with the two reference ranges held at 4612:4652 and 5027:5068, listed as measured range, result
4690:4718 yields 0.037 mag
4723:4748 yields 0.033 mag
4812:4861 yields 0.050 mag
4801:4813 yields 0.035 mag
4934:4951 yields 0.040 mag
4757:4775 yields 0.098 mag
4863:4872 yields 0.183 mag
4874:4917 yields 0.050 mag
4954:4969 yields -0.009 mag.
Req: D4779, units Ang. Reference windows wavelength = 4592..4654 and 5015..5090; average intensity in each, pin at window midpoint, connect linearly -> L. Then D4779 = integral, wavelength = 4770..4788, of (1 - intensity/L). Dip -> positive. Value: 1.1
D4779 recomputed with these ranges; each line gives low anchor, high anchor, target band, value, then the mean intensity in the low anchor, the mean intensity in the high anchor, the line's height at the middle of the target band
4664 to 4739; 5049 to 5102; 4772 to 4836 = 2.5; 8.08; 7.6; 7.95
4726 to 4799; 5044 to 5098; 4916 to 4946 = 0.7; 7.79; 7.57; 7.67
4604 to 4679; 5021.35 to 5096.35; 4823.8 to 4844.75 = 0.8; 8.45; 7.53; 8.03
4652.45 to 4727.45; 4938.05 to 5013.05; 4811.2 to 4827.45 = 1.7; 8.13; 7.61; 7.89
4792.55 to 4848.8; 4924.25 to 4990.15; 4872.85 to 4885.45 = 1.6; 7.61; 7.6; 7.61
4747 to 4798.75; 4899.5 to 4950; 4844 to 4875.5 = -1.9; 7.77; 7.52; 7.63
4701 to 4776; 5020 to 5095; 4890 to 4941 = 0.6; 7.89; 7.52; 7.69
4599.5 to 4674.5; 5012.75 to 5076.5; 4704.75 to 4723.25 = 0.5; 8.39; 7.44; 8.21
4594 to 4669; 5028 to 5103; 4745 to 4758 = 0.1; 8.35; 7.5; 8.11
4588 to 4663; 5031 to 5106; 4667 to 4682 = -0.1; 8.37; 7.48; 8.27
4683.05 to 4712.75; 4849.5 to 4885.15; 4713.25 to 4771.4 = 1.6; 8.12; 7.77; 8.03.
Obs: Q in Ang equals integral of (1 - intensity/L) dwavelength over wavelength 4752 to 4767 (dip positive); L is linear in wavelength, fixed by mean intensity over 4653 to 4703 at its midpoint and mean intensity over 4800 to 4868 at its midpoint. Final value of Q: 1.2 Ang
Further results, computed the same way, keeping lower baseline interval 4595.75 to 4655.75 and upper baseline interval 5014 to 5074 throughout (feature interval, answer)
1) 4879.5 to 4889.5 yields 0.64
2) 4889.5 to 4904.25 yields 0.11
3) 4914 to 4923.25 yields 0.32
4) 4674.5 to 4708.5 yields 0.72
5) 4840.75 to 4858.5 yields 1.88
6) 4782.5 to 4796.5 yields 0.20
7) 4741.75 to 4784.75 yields 1.56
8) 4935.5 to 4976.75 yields -0.08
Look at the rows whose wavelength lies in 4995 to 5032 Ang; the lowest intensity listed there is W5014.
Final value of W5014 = 5.696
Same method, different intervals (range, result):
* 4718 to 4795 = 1.204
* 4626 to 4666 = 5.989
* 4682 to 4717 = 5.682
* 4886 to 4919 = 5.605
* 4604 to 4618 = 6.029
